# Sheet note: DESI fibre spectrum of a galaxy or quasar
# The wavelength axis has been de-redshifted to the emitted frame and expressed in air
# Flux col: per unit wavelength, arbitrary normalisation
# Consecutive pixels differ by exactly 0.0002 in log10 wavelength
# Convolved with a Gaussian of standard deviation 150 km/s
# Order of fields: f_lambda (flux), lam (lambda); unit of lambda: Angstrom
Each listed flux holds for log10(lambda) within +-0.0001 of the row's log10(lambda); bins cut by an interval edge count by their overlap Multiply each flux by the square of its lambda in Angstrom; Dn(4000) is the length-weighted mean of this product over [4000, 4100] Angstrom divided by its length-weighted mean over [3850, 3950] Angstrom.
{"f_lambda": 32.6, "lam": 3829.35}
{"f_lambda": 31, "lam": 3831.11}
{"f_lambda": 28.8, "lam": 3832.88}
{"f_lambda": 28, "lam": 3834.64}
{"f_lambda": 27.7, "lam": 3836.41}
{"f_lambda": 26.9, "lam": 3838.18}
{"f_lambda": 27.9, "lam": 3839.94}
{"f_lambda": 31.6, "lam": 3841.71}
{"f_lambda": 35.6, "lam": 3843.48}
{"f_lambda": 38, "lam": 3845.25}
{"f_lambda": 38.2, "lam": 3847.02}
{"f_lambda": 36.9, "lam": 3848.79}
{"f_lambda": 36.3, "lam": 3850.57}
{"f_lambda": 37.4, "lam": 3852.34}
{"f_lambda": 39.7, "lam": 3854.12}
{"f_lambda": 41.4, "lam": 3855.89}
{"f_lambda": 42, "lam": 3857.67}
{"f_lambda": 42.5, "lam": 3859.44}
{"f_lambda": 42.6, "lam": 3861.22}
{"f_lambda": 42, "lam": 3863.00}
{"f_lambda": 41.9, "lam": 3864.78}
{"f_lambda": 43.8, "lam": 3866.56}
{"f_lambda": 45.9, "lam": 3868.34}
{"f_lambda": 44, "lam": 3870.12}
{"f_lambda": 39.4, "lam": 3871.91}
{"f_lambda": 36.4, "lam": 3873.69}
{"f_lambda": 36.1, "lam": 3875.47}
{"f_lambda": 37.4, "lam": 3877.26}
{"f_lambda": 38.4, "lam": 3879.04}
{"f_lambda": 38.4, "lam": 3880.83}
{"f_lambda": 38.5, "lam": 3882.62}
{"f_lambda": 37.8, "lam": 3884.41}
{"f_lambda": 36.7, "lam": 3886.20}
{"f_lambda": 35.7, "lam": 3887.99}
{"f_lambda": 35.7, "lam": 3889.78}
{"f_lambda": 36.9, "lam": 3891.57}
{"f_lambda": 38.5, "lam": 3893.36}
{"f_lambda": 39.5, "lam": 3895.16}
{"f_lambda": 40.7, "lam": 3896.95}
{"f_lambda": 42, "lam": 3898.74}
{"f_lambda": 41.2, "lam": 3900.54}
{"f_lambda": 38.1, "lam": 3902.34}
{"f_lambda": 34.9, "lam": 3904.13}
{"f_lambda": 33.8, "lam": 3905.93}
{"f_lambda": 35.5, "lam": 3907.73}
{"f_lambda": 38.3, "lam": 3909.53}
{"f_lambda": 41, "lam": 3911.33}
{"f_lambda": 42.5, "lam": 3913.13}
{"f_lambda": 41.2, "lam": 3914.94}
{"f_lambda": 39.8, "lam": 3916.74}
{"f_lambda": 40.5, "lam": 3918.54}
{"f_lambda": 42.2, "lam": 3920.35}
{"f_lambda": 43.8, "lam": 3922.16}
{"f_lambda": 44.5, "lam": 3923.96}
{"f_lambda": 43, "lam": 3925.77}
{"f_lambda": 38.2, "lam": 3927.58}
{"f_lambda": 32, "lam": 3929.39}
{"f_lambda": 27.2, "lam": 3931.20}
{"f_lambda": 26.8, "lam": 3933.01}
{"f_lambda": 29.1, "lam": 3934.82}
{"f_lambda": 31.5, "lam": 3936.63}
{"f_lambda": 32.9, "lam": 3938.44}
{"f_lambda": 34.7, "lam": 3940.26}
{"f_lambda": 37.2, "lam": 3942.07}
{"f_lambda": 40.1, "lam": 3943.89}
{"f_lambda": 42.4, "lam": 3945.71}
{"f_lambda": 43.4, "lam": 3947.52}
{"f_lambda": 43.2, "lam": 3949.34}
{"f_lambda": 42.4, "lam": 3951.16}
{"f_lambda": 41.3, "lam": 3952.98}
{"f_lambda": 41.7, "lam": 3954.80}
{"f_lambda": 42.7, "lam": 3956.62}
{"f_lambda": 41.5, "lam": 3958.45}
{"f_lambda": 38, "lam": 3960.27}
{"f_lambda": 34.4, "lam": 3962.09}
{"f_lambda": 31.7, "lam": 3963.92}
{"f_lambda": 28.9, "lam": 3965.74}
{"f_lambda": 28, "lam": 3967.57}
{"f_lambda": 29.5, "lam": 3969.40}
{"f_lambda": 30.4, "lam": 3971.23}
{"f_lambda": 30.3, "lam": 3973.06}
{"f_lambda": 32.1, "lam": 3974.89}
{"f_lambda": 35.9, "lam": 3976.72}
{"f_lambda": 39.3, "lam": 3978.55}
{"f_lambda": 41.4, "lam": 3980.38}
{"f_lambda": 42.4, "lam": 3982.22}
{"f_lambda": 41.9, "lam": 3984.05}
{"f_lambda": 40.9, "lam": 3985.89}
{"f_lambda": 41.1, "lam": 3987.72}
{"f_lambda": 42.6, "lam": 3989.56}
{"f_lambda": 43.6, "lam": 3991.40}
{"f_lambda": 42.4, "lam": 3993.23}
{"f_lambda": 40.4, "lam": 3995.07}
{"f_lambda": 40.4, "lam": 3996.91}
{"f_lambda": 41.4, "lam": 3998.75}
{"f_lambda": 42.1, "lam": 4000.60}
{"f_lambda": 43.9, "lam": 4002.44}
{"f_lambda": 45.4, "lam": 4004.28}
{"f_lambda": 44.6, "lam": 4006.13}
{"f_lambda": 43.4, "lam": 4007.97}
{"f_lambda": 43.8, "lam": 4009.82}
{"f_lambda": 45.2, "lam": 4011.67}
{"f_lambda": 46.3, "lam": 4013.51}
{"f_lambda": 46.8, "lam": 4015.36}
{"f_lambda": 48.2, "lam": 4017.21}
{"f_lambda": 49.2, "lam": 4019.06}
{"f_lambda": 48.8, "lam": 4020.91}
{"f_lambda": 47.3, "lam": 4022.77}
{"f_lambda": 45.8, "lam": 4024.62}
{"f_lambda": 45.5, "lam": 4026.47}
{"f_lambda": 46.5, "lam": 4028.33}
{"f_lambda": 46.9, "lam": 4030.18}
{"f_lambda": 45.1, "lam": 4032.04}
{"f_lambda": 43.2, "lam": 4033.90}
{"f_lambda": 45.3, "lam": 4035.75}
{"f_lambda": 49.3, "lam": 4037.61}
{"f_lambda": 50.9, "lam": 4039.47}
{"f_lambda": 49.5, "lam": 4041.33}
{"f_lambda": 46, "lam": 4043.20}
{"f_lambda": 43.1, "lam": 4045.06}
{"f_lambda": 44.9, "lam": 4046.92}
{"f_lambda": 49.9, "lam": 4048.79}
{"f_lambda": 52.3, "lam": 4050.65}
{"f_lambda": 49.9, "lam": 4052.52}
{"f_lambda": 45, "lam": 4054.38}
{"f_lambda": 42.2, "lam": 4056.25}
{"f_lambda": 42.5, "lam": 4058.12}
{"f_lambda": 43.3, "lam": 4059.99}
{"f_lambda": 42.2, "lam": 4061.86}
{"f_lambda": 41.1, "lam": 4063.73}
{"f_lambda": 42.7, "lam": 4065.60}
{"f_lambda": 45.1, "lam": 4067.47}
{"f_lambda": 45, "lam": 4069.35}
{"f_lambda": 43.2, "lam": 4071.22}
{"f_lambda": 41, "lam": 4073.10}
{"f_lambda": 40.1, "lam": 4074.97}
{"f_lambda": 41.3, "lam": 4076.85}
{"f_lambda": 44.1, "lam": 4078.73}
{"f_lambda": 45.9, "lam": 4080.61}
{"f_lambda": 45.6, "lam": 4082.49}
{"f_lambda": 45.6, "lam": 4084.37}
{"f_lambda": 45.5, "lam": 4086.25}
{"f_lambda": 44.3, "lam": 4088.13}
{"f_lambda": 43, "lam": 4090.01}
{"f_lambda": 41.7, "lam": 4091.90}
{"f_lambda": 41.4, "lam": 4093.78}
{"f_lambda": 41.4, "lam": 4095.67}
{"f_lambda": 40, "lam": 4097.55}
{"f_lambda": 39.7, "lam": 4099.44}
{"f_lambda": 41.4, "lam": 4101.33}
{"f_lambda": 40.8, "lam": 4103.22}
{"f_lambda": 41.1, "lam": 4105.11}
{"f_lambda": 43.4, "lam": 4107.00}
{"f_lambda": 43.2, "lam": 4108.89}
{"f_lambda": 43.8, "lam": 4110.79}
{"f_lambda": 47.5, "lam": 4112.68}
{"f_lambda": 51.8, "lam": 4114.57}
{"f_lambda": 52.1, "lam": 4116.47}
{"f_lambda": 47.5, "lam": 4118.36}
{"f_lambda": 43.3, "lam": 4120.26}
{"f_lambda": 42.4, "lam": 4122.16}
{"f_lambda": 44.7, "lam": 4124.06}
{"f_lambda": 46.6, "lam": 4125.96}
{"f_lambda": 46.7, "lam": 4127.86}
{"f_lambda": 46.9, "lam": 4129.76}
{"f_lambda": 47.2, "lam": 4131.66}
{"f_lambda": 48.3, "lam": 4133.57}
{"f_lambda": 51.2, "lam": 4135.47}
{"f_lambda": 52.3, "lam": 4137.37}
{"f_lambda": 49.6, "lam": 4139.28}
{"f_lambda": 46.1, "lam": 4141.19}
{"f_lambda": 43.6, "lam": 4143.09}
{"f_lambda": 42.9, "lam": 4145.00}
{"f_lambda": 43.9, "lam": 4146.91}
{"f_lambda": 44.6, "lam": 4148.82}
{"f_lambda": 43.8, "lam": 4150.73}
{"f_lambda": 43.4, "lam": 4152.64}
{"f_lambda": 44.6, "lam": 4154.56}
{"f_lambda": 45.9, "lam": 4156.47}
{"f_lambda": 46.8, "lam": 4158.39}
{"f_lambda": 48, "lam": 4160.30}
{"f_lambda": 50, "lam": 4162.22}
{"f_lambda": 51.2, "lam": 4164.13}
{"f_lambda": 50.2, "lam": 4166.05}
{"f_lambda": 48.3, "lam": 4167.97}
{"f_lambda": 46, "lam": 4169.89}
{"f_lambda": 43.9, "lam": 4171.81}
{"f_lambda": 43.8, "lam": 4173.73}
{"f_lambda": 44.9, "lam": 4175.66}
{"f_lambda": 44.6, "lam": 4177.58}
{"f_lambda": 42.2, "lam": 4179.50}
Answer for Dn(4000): 1.3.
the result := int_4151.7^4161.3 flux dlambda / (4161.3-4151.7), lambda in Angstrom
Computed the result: 45.7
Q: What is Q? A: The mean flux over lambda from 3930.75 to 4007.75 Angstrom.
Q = 38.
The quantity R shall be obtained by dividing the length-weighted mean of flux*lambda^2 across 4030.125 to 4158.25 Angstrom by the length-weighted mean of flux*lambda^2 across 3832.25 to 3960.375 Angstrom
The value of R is 1.31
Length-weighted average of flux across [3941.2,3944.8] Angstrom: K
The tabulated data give 38.6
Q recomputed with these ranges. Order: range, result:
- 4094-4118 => 43.9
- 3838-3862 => 37.2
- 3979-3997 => 41.7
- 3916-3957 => 38.2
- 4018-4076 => 45.6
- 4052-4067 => 43.5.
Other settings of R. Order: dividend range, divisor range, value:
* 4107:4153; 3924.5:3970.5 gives 1.41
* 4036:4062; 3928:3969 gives 1.36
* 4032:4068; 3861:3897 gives 1.27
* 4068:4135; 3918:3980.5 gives 1.31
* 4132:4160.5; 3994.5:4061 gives 1.07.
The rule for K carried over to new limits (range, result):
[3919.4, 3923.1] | 43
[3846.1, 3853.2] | 37.2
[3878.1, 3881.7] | 38.4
